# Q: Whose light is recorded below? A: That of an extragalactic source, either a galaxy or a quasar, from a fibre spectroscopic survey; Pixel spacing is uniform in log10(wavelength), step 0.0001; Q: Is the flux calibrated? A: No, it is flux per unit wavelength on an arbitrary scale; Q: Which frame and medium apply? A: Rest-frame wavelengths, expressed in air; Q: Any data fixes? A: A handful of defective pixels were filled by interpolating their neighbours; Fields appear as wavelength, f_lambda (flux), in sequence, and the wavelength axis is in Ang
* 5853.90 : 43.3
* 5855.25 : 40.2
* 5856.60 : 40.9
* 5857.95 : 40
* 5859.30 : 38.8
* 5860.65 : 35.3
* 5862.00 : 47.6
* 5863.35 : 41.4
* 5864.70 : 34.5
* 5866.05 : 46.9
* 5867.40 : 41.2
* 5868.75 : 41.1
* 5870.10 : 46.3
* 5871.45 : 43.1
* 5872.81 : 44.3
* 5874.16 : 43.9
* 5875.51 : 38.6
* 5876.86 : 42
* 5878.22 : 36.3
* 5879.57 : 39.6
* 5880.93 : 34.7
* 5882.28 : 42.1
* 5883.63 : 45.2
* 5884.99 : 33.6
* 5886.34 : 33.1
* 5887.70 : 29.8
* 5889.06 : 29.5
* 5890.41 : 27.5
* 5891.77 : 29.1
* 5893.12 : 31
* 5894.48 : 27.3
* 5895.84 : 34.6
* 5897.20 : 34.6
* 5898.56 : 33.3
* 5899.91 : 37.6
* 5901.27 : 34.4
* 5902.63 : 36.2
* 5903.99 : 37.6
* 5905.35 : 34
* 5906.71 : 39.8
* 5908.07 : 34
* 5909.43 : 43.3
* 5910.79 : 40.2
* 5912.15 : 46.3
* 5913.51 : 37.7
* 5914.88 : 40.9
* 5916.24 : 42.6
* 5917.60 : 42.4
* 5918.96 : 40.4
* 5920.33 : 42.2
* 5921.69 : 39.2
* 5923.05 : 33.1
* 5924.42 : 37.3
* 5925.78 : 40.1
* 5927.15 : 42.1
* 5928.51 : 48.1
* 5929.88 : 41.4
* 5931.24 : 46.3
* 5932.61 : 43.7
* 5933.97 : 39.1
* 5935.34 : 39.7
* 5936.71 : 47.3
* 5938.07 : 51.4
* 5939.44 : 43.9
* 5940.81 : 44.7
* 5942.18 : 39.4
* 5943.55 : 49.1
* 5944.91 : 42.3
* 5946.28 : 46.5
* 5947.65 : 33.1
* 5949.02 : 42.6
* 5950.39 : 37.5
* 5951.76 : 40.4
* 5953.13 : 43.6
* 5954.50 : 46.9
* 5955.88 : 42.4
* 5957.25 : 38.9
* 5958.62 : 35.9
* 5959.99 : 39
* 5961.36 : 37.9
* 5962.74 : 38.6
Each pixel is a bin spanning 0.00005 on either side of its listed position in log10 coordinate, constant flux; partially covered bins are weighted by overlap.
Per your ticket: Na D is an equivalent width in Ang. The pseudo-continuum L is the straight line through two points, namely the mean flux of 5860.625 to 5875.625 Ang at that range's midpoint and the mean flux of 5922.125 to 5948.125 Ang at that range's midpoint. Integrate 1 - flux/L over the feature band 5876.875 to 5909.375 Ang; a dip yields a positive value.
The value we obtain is 5.8 Ang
